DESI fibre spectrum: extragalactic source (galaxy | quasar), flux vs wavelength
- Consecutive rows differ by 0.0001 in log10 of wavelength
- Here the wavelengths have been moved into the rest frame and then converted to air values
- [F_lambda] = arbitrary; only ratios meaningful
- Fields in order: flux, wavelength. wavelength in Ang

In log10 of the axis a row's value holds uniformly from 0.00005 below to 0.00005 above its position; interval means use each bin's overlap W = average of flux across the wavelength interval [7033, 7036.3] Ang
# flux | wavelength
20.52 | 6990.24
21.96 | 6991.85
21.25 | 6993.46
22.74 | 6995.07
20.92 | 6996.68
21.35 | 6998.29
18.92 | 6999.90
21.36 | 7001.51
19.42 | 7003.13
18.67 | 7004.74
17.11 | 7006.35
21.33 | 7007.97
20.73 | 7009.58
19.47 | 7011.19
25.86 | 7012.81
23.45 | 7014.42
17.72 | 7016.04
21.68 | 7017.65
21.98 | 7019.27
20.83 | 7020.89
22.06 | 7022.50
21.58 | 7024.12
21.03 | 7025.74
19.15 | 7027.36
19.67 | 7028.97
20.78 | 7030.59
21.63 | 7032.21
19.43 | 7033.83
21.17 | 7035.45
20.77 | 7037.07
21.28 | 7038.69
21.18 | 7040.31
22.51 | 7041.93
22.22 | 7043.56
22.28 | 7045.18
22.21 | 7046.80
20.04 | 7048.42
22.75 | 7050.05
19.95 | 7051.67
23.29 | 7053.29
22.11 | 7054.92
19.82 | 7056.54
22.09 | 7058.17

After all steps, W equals 20.3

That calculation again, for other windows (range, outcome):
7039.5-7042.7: 21.8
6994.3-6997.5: 21.8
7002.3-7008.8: 19.1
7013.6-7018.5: 21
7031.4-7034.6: 20.5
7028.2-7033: 20.7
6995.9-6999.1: 21.2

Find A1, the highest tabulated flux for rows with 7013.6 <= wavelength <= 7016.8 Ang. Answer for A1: 23.45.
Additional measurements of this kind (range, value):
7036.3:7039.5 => 21.28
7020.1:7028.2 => 22.06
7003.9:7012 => 21.33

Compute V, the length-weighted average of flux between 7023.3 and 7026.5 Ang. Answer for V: 21.3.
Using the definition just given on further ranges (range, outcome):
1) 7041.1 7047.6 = 22.3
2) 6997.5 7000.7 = 20.1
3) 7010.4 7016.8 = 21.6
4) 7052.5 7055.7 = 22.7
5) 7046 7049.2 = 21.2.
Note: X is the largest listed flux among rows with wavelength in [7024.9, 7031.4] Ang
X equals 21.03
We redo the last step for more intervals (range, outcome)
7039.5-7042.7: 22.51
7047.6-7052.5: 22.75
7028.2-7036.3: 21.63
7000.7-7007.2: 21.36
